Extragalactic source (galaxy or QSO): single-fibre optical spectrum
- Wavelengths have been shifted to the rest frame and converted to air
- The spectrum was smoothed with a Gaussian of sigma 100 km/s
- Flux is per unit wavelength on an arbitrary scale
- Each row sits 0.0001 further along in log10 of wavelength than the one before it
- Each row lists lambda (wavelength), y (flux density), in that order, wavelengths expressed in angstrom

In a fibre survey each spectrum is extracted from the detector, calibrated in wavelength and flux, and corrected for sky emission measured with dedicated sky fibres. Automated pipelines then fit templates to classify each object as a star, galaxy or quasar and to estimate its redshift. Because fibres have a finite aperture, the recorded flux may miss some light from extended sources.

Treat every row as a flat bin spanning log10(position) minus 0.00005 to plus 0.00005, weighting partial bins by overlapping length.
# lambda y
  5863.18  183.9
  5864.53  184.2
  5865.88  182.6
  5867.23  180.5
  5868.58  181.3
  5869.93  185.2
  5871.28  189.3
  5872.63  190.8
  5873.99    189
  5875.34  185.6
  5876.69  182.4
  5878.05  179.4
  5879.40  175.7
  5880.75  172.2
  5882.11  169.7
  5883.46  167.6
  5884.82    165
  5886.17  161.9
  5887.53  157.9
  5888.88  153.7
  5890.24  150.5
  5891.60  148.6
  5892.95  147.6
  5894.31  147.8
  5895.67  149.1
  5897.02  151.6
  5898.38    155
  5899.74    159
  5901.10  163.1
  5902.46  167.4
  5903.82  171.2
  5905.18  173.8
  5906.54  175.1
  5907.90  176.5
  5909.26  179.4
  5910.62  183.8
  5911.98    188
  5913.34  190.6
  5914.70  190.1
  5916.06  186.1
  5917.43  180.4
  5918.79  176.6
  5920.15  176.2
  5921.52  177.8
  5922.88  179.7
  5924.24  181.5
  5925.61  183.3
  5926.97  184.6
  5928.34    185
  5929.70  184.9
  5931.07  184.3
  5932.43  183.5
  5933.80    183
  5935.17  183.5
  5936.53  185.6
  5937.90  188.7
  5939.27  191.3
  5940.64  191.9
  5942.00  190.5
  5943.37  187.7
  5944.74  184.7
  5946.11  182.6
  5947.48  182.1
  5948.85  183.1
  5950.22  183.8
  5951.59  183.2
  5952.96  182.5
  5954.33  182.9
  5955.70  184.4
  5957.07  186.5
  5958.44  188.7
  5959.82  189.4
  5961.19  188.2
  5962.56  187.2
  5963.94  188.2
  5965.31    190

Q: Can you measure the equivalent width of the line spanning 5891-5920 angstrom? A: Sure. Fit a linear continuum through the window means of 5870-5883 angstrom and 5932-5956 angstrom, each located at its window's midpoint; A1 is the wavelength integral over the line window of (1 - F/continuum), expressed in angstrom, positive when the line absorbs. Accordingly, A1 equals 2.1 angstrom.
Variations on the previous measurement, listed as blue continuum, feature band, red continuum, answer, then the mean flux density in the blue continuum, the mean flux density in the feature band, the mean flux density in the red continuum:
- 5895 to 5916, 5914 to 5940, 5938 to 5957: -0.7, 172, 183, 186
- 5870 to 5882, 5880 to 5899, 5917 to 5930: 2.6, 182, 157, 181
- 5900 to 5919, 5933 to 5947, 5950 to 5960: -0.3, 178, 187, 185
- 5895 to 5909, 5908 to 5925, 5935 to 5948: -0.9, 165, 182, 187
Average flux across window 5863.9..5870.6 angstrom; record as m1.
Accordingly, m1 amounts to 183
